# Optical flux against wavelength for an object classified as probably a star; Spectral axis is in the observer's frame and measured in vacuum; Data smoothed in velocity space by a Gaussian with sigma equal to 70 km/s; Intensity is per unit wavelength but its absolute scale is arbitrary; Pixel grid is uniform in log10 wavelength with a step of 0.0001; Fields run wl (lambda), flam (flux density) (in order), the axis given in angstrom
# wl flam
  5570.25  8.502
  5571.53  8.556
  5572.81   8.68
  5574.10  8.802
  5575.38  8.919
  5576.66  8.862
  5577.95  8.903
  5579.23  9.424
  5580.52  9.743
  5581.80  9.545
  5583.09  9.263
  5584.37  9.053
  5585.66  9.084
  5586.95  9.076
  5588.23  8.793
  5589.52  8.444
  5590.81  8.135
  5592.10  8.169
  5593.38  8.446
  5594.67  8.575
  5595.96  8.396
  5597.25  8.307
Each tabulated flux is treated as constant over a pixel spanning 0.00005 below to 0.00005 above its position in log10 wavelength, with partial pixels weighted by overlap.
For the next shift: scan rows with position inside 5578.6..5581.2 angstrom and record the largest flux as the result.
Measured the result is 9.743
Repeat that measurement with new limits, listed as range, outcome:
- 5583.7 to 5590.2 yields 9.084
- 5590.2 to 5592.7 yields 8.169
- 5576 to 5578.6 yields 8.903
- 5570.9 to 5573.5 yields 8.68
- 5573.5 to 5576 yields 8.919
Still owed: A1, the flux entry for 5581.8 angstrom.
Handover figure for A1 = 9.545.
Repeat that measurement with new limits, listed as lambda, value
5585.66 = 9.084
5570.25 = 8.502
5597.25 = 8.307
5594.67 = 8.575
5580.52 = 9.743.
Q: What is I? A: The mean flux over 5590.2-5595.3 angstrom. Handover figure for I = 8.34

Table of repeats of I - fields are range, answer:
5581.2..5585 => 9.29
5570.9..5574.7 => 8.67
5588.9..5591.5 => 8.27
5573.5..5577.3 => 8.88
